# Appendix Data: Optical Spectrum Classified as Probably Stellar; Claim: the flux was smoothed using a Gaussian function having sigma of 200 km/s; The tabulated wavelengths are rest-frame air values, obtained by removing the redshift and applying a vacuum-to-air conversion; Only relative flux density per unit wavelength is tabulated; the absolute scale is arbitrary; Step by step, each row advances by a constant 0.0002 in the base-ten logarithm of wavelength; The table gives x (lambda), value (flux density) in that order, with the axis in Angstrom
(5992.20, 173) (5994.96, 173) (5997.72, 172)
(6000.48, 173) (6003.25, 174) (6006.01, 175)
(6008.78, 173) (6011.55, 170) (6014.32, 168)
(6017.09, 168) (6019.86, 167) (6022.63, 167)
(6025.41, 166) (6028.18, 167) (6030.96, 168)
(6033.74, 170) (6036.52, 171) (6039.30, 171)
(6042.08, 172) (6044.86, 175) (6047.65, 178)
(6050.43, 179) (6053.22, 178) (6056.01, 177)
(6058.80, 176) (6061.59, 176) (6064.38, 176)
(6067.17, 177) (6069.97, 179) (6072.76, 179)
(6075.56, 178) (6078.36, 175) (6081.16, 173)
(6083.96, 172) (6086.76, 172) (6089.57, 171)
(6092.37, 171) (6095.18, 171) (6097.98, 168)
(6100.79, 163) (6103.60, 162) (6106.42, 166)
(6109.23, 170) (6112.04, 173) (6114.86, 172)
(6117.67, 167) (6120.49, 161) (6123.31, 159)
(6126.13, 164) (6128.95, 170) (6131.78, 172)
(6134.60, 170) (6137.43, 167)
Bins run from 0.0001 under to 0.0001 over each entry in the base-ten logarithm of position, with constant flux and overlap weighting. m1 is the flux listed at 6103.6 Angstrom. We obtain 162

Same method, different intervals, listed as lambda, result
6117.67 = 167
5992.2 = 173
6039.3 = 171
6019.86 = 167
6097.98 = 168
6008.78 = 173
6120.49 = 161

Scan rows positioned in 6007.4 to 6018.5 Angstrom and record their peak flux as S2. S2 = 173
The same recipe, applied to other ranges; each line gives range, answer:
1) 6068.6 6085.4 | 179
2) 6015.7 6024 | 168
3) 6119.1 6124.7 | 161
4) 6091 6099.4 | 171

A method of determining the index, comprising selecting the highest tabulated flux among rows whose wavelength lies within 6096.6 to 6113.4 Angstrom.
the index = 173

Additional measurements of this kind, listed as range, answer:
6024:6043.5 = 172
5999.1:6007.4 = 175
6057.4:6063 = 176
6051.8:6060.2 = 178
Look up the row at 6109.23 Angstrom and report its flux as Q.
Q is 170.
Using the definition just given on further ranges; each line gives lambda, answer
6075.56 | 178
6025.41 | 166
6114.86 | 172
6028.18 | 167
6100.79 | 163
